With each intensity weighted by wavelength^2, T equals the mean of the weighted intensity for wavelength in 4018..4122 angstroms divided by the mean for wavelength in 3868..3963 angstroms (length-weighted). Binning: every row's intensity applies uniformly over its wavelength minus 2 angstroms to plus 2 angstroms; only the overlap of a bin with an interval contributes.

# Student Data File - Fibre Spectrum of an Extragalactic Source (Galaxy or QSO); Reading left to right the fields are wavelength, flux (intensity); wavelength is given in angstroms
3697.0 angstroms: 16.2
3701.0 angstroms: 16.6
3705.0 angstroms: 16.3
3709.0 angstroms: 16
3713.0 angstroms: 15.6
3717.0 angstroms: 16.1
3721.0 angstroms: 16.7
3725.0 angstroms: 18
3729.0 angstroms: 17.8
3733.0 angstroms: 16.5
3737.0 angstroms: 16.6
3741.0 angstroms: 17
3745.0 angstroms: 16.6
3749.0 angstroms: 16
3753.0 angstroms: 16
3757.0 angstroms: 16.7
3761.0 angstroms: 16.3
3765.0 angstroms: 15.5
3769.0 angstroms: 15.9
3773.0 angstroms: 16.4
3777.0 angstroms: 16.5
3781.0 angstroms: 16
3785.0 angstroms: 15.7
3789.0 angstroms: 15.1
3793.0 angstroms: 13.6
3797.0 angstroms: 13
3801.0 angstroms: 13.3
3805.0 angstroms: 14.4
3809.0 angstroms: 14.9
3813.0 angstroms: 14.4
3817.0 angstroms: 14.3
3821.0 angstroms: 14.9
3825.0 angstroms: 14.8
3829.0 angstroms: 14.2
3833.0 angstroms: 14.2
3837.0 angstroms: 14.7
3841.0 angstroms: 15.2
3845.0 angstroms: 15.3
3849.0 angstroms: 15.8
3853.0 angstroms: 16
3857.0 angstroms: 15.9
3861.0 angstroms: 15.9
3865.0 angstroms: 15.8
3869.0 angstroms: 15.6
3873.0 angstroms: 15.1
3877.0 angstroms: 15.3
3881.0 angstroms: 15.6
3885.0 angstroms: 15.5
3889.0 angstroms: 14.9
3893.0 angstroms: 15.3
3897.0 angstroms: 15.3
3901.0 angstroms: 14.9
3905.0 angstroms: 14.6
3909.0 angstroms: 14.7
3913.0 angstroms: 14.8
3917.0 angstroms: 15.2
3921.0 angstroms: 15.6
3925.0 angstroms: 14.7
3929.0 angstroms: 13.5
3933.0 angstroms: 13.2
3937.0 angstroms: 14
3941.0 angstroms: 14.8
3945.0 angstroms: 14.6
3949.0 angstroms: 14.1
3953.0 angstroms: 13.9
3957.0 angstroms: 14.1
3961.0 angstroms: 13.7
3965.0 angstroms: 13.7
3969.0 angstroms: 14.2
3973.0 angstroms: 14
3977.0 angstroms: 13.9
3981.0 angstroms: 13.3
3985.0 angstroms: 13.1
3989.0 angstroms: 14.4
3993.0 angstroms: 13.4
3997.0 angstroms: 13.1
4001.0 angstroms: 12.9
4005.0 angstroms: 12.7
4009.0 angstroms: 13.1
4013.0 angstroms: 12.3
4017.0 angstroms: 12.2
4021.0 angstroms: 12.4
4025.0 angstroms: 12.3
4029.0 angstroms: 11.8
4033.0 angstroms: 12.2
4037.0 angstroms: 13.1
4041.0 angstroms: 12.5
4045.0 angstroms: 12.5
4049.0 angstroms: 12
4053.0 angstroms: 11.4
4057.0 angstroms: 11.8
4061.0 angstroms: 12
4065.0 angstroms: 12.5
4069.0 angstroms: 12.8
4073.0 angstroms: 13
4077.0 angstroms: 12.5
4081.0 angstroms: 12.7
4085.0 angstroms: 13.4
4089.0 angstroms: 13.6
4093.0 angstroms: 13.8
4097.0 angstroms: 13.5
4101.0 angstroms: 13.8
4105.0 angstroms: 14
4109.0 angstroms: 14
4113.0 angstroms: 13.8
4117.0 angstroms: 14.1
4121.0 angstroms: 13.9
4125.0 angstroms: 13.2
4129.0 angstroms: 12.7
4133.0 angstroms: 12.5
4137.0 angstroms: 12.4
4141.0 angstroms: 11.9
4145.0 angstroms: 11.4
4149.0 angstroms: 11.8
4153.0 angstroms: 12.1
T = 0.95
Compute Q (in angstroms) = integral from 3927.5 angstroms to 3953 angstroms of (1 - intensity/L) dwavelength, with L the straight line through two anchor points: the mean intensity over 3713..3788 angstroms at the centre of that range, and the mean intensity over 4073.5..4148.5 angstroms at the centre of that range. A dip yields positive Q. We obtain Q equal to 1.1 angstroms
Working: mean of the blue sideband 16.4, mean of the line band 14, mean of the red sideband 13.1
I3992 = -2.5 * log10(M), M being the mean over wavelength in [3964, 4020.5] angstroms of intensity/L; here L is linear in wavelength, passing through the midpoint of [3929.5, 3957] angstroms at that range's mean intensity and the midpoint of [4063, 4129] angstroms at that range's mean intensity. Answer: 0.046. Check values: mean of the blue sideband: 14.1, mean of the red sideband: 13.4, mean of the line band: 13.3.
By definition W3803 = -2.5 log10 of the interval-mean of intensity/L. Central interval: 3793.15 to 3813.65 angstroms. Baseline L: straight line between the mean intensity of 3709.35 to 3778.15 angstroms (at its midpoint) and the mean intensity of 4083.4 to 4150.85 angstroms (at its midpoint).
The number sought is 0.15 mag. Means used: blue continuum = 16.5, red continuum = 13.2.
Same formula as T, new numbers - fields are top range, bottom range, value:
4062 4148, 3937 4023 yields 1.03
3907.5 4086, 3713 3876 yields 0.95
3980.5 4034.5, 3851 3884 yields 0.88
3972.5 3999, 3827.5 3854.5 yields 0.97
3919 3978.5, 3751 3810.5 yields 1.01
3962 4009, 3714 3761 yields 0.92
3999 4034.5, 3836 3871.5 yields 0.87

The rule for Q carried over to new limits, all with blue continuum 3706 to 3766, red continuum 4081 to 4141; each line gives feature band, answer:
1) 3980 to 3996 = 1.0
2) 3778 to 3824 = 4.1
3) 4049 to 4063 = 2.1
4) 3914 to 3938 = 0.9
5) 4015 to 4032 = 2.3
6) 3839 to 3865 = -0.2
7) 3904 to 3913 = 0.2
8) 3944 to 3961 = 0.7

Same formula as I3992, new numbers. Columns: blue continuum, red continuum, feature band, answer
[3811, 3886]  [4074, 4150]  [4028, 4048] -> 0.11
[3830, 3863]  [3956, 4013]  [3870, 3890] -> -0.03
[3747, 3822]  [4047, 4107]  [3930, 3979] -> -0.01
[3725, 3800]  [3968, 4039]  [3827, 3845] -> 0.03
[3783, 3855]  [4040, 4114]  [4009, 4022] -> 0.08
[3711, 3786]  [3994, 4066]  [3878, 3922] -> -0.06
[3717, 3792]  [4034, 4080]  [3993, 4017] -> 0.02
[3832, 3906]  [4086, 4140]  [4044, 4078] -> 0.13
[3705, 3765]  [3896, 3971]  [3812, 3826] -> 0.07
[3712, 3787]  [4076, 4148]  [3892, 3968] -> 0.03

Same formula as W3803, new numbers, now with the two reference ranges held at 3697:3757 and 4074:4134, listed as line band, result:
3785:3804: 0.15 mag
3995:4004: 0.11 mag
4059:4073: 0.10 mag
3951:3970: 0.05 mag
